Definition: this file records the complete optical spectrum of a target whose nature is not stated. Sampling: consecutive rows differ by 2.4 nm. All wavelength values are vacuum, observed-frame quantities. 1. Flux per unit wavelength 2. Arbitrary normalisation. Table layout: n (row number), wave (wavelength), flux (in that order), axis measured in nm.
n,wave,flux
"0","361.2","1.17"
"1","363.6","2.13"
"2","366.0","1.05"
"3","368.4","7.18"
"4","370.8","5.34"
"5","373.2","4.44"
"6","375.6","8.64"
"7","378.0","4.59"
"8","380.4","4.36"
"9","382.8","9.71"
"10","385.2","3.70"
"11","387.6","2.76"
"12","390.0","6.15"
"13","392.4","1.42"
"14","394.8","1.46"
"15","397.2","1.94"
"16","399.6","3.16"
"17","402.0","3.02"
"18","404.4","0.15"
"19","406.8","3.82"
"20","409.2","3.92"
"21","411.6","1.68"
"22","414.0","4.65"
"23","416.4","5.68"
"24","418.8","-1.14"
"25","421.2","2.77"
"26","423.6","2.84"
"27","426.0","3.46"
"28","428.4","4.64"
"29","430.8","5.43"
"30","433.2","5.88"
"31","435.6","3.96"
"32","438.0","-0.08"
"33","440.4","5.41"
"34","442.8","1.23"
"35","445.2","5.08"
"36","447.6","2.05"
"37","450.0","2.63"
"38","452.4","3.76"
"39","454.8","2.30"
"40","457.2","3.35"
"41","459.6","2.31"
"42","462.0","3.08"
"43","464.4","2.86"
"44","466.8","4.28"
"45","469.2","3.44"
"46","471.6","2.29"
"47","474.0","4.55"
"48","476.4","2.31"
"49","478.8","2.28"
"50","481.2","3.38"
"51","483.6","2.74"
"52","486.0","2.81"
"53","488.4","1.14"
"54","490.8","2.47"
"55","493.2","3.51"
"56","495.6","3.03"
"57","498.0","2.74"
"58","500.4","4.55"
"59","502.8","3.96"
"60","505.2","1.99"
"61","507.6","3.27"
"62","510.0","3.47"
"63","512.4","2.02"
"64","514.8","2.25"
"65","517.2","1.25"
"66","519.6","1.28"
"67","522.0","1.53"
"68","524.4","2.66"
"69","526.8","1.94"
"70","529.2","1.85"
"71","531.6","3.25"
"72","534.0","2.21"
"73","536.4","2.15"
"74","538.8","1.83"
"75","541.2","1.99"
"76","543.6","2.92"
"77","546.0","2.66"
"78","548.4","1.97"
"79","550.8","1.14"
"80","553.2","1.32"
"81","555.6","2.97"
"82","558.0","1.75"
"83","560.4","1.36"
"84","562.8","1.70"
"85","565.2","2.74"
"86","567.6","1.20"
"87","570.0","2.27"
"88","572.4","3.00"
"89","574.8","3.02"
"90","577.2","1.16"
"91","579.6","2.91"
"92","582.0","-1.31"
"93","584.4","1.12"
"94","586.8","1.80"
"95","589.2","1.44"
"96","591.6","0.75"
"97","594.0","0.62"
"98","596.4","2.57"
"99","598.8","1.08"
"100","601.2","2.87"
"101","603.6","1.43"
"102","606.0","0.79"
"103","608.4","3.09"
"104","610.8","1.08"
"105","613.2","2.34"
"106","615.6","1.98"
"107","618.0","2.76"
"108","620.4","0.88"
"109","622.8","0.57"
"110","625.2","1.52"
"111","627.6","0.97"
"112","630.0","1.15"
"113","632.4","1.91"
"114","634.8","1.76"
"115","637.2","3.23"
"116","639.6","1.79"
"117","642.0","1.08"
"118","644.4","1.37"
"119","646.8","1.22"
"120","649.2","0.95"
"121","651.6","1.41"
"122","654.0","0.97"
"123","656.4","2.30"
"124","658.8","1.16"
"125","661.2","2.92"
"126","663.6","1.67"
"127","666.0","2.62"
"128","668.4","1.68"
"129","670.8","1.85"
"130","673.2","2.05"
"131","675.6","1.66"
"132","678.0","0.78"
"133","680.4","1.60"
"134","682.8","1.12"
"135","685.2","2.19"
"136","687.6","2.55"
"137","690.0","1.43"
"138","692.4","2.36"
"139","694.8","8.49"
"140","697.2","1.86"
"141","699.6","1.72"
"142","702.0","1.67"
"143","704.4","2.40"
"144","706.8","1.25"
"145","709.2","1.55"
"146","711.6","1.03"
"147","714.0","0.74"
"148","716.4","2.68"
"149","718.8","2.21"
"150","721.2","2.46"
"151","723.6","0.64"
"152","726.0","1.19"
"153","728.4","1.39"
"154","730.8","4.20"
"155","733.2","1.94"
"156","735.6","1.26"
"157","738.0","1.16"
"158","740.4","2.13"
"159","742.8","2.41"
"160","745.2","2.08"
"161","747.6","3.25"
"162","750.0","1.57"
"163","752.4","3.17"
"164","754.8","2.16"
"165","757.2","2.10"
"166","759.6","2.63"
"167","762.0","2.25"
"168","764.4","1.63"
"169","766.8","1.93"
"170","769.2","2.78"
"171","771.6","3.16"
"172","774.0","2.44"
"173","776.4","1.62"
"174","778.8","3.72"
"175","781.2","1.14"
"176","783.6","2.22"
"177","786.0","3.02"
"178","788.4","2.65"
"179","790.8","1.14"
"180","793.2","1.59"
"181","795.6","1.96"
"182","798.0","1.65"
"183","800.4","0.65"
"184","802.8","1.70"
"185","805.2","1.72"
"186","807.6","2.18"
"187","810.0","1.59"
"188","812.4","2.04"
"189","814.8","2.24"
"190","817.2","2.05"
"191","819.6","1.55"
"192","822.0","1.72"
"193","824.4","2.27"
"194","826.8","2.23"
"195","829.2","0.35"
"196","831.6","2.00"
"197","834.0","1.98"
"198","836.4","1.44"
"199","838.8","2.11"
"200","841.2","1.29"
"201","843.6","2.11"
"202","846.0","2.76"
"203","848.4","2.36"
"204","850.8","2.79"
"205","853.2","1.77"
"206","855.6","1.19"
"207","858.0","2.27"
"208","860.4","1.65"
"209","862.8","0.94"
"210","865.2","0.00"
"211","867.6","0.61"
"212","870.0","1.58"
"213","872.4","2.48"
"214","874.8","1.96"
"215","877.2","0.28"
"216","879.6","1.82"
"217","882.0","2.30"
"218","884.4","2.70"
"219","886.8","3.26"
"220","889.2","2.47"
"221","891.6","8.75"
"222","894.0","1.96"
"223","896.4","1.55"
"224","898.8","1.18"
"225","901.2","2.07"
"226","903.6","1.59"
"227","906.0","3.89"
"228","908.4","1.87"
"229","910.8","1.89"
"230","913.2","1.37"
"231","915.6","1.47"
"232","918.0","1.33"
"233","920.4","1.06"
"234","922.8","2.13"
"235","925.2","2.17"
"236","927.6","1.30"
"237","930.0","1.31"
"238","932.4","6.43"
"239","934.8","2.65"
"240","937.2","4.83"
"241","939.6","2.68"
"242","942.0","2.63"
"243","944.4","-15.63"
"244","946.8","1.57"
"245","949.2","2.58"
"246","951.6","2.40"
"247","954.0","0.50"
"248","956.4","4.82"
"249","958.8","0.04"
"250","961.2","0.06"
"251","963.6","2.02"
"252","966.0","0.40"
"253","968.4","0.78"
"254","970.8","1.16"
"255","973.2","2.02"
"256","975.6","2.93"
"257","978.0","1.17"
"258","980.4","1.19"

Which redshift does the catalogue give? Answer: 0.863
